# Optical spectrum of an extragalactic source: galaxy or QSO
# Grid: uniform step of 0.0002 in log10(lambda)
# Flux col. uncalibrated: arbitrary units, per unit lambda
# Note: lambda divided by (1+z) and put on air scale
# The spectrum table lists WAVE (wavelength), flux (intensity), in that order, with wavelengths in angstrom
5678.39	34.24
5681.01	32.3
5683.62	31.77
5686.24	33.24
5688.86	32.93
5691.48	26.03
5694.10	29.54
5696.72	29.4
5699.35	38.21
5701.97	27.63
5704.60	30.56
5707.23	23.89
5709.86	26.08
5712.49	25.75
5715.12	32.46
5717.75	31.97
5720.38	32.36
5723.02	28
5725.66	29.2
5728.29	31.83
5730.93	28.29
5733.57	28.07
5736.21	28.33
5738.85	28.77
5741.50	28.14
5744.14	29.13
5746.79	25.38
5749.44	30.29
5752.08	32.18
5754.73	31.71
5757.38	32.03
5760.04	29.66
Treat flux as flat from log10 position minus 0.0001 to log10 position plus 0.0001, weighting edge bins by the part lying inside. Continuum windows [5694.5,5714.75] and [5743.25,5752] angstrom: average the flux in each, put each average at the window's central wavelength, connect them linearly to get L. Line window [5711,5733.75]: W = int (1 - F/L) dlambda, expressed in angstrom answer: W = -0.7 angstrom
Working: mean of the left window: 29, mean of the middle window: 29.8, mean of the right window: 28.8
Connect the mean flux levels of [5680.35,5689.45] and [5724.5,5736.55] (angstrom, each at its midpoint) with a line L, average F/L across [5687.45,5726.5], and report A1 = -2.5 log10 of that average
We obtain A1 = 0.05 mag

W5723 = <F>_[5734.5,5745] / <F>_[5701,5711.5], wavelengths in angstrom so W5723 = 1.1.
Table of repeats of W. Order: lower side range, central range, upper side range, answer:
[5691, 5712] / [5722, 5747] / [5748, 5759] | 1.5 angstrom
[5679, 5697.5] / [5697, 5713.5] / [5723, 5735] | 0.8 angstrom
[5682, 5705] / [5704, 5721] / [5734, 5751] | 0.7 angstrom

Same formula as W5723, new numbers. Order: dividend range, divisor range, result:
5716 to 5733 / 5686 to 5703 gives 0.98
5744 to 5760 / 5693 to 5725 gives 1.02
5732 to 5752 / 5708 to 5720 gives 0.98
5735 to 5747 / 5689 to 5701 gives 0.91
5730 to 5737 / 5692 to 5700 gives 0.90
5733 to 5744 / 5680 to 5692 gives 0.90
